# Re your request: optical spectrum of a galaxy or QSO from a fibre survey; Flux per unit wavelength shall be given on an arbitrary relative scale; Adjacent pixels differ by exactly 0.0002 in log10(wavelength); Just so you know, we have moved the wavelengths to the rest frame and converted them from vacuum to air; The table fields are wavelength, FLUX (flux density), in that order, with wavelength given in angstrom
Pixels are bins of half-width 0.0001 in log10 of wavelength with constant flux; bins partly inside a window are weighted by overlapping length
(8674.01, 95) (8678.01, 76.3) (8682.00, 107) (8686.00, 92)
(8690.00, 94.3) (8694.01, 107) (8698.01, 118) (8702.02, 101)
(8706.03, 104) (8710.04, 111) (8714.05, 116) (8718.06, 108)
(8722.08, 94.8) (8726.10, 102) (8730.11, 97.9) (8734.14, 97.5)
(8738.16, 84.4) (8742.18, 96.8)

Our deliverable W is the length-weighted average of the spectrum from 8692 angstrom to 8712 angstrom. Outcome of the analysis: 108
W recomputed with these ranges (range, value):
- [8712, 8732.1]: 104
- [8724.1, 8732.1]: 100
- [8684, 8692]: 93.2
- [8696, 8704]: 110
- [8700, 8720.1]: 108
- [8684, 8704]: 102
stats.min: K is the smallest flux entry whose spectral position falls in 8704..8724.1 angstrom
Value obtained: 94.8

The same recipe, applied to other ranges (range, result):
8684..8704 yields 92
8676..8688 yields 76.3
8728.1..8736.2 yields 97.5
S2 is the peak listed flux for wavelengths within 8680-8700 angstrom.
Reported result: 118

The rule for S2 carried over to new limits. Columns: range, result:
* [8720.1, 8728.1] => 102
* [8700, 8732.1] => 116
